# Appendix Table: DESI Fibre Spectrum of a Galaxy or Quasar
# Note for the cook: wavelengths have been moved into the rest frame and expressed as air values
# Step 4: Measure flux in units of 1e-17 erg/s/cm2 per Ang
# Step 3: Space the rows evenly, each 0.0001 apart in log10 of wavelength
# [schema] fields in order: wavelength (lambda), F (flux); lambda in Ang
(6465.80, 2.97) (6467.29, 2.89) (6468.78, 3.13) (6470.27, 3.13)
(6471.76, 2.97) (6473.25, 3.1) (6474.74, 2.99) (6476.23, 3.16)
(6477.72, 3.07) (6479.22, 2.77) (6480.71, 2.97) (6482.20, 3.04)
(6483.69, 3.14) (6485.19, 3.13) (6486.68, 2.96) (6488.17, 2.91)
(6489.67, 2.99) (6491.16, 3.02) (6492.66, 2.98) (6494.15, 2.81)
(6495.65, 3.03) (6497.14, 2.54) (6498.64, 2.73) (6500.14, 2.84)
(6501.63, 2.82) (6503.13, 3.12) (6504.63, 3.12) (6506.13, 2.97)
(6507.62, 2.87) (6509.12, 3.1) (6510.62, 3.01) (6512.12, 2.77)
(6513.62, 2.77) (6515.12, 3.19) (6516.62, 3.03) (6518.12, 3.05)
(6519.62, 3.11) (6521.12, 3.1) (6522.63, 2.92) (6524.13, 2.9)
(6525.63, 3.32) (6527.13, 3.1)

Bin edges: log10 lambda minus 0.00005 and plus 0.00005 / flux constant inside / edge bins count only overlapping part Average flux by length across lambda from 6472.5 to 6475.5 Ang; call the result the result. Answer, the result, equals 3.05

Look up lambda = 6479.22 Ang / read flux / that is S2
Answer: 2.77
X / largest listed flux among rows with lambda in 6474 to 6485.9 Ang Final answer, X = 3.16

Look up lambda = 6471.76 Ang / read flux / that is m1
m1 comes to 2.97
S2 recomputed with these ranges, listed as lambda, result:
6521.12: 3.1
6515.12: 3.19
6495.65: 3.03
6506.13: 2.97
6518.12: 3.05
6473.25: 3.1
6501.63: 2.82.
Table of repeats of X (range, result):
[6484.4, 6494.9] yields 3.13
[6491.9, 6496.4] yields 3.03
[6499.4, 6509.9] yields 3.12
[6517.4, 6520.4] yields 3.11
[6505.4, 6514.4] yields 3.1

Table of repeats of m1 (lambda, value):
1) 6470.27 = 3.13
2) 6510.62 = 3.01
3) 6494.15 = 2.81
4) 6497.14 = 2.54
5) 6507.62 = 2.87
